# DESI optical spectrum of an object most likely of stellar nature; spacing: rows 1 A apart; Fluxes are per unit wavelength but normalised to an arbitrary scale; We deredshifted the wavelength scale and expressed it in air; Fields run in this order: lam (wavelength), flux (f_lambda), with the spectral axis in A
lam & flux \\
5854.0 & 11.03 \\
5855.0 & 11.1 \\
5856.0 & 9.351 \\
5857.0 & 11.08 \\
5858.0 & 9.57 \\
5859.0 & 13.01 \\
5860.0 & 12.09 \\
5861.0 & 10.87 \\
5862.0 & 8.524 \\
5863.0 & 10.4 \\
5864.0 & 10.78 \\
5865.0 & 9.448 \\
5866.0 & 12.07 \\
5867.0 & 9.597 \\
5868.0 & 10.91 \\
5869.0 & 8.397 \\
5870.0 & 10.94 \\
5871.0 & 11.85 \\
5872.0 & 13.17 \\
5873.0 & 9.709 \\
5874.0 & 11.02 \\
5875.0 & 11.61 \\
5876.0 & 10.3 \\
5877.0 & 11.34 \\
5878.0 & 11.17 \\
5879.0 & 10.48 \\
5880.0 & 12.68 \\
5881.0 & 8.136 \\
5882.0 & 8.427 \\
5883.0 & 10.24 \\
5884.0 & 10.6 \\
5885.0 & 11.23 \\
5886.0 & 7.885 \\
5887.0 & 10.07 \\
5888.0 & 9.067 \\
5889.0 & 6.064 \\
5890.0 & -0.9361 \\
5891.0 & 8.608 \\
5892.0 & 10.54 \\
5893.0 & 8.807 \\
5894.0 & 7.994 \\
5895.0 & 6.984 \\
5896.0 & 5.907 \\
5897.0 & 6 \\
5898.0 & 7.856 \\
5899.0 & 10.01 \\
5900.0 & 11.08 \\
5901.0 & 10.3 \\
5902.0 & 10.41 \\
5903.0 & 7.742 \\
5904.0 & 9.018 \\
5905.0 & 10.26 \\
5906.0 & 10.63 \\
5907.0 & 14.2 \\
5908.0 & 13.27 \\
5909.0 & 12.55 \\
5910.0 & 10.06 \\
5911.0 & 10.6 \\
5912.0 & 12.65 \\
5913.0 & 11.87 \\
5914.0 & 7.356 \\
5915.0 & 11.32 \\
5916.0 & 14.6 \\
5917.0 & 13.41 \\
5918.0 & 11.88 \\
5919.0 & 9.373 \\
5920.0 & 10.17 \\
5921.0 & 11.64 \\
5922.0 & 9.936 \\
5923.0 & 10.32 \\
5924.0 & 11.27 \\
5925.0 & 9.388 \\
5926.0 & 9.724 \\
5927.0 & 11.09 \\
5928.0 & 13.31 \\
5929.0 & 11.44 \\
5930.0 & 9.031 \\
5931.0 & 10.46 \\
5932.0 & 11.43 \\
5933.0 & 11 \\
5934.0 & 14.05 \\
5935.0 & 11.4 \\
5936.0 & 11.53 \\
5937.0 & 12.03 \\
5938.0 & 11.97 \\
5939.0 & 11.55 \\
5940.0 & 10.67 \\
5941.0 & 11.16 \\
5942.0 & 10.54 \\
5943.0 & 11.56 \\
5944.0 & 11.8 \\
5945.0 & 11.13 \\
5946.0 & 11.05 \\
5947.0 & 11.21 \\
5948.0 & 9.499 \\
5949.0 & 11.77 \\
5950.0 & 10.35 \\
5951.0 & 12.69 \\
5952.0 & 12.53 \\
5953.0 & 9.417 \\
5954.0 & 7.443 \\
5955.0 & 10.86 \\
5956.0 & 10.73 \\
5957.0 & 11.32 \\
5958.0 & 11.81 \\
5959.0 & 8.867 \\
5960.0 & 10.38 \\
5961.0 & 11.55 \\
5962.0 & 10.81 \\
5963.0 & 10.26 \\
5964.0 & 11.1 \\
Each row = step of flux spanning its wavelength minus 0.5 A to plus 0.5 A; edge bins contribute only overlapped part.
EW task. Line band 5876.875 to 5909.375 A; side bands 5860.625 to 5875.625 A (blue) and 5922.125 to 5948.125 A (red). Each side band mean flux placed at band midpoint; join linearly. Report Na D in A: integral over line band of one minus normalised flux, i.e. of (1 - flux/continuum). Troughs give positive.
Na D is 4.50 A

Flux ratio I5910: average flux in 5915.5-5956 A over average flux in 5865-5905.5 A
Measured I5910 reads 1.18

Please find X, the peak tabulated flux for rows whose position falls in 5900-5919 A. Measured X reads 14.6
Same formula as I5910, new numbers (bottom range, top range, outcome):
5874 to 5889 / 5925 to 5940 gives 1.12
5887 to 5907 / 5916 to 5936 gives 1.33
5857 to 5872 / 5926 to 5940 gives 1.07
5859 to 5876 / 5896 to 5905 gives 0.83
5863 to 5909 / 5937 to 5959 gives 1.13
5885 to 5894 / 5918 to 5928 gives 1.36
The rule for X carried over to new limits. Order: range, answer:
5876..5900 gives 12.68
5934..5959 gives 14.05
